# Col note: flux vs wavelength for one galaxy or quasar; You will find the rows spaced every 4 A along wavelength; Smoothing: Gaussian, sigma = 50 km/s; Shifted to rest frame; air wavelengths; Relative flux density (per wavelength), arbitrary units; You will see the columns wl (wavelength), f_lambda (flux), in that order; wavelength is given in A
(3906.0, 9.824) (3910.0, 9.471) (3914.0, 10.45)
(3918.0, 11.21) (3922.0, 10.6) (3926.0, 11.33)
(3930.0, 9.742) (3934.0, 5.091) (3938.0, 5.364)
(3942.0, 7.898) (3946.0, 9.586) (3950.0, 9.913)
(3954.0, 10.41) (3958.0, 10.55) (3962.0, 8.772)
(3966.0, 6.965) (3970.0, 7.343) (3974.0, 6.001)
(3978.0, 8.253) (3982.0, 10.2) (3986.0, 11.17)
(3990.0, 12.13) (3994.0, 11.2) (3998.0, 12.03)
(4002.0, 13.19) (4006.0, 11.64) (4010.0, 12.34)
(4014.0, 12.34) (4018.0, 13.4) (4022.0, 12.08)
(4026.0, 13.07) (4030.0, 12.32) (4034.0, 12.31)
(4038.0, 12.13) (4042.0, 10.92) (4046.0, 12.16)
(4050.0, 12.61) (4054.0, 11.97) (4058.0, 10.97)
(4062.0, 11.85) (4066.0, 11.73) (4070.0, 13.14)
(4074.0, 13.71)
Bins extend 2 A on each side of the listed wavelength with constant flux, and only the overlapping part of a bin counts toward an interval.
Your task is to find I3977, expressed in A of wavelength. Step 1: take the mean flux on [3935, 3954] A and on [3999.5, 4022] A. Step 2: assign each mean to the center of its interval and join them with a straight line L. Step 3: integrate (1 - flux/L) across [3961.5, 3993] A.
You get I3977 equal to 4.6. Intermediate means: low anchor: 8.26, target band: 8.93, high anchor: 12.5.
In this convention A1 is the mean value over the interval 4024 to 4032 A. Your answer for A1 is 12.7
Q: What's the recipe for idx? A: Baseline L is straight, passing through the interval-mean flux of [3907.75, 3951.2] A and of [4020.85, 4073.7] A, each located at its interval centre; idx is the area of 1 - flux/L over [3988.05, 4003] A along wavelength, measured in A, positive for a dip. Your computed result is -1.7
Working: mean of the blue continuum 9.14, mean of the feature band 12.1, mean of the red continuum 12.1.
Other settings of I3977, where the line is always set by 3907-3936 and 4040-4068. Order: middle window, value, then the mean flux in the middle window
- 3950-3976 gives 4.68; 8.46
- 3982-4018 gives -3.51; 12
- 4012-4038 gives -2.89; 12.6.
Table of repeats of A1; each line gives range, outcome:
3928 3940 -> 6.73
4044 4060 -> 11.9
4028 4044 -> 11.9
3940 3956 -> 9.45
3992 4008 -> 12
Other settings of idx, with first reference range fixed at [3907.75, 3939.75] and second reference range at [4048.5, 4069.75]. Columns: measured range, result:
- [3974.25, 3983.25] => 1.56 A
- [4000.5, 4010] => -1.34 A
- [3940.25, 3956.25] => 0.33 A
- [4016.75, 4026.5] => -1.41 A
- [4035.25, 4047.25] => -0.20 A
